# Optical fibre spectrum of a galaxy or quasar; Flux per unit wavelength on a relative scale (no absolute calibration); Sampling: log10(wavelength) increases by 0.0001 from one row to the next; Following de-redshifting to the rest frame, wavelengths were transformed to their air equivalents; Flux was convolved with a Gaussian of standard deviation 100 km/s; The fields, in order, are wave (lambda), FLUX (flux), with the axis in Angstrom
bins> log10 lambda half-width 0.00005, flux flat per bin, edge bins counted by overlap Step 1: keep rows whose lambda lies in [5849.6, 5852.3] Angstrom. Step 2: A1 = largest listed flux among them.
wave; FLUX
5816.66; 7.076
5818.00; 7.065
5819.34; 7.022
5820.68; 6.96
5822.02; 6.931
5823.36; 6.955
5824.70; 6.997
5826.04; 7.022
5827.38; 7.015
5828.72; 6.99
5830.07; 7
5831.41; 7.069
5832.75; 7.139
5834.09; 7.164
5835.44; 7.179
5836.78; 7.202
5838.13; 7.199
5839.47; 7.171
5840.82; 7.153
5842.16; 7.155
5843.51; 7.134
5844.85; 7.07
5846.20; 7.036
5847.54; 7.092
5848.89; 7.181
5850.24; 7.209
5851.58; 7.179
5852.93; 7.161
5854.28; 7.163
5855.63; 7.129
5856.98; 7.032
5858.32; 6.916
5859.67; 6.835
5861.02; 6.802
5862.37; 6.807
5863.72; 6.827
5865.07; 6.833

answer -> 7.209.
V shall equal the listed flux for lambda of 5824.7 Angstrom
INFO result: 6.997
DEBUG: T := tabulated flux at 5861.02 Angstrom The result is 6.802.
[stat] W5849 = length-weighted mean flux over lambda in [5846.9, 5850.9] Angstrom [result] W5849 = 7.15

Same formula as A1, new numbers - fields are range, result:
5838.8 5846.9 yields 7.171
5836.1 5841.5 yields 7.202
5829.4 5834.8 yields 7.164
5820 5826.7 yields 7.022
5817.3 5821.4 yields 7.065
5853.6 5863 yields 7.163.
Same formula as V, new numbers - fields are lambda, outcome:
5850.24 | 7.209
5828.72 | 6.99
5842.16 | 7.155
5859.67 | 6.835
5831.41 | 7.069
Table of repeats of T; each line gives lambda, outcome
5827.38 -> 7.015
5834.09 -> 7.164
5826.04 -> 7.022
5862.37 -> 6.807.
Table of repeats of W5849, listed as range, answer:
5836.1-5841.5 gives 7.18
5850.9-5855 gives 7.17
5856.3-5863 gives 6.88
